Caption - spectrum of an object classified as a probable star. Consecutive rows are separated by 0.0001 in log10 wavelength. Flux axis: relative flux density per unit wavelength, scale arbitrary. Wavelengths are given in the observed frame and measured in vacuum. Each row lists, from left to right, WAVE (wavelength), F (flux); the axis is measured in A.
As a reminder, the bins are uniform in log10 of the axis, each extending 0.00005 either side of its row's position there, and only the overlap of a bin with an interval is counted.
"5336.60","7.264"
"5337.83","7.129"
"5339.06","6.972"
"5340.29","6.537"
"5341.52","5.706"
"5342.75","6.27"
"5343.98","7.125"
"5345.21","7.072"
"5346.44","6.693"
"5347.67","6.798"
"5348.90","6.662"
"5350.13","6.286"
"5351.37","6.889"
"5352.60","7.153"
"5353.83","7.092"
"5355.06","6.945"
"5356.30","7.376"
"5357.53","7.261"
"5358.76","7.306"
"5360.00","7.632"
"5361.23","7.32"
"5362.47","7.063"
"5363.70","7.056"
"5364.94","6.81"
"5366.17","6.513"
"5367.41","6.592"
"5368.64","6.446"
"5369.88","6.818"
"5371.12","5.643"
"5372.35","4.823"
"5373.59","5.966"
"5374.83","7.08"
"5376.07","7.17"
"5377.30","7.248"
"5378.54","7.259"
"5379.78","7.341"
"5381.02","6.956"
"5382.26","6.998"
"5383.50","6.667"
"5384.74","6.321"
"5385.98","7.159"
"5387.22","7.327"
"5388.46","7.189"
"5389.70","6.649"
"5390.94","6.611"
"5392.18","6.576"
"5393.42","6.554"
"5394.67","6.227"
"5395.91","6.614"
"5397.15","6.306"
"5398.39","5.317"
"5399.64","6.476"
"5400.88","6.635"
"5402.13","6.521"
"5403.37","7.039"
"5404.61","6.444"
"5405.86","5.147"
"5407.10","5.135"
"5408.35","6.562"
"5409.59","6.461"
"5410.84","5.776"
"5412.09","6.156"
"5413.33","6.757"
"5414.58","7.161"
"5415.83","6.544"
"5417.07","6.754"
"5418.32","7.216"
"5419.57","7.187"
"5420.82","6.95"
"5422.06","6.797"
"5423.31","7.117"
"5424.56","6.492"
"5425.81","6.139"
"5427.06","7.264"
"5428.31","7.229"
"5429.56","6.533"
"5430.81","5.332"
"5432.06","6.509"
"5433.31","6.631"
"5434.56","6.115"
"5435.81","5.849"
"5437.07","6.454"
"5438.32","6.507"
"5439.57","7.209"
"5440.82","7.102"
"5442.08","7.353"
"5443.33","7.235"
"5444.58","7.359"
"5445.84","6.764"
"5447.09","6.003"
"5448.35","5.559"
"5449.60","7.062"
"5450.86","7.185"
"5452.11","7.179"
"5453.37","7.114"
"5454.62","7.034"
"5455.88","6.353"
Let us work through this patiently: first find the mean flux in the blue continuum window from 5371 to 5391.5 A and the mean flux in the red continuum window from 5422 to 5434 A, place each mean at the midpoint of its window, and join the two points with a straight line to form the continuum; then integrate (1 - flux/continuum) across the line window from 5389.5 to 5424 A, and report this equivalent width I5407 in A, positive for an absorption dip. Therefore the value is 0.9 A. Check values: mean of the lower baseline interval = 6.76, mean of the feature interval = 6.49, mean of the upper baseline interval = 6.59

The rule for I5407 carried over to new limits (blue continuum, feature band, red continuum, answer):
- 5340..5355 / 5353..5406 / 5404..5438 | -0.96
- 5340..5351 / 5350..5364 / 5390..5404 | -1.27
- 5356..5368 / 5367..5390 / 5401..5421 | 0.53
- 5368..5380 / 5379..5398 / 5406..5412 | -1.37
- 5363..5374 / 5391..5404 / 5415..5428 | 0.35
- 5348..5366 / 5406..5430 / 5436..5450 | 0.76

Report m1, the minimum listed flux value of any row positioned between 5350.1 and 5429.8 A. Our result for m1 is 4.823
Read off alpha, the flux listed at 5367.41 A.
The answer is 6.592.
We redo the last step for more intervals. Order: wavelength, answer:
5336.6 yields 7.264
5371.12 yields 5.643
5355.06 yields 6.945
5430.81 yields 5.332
